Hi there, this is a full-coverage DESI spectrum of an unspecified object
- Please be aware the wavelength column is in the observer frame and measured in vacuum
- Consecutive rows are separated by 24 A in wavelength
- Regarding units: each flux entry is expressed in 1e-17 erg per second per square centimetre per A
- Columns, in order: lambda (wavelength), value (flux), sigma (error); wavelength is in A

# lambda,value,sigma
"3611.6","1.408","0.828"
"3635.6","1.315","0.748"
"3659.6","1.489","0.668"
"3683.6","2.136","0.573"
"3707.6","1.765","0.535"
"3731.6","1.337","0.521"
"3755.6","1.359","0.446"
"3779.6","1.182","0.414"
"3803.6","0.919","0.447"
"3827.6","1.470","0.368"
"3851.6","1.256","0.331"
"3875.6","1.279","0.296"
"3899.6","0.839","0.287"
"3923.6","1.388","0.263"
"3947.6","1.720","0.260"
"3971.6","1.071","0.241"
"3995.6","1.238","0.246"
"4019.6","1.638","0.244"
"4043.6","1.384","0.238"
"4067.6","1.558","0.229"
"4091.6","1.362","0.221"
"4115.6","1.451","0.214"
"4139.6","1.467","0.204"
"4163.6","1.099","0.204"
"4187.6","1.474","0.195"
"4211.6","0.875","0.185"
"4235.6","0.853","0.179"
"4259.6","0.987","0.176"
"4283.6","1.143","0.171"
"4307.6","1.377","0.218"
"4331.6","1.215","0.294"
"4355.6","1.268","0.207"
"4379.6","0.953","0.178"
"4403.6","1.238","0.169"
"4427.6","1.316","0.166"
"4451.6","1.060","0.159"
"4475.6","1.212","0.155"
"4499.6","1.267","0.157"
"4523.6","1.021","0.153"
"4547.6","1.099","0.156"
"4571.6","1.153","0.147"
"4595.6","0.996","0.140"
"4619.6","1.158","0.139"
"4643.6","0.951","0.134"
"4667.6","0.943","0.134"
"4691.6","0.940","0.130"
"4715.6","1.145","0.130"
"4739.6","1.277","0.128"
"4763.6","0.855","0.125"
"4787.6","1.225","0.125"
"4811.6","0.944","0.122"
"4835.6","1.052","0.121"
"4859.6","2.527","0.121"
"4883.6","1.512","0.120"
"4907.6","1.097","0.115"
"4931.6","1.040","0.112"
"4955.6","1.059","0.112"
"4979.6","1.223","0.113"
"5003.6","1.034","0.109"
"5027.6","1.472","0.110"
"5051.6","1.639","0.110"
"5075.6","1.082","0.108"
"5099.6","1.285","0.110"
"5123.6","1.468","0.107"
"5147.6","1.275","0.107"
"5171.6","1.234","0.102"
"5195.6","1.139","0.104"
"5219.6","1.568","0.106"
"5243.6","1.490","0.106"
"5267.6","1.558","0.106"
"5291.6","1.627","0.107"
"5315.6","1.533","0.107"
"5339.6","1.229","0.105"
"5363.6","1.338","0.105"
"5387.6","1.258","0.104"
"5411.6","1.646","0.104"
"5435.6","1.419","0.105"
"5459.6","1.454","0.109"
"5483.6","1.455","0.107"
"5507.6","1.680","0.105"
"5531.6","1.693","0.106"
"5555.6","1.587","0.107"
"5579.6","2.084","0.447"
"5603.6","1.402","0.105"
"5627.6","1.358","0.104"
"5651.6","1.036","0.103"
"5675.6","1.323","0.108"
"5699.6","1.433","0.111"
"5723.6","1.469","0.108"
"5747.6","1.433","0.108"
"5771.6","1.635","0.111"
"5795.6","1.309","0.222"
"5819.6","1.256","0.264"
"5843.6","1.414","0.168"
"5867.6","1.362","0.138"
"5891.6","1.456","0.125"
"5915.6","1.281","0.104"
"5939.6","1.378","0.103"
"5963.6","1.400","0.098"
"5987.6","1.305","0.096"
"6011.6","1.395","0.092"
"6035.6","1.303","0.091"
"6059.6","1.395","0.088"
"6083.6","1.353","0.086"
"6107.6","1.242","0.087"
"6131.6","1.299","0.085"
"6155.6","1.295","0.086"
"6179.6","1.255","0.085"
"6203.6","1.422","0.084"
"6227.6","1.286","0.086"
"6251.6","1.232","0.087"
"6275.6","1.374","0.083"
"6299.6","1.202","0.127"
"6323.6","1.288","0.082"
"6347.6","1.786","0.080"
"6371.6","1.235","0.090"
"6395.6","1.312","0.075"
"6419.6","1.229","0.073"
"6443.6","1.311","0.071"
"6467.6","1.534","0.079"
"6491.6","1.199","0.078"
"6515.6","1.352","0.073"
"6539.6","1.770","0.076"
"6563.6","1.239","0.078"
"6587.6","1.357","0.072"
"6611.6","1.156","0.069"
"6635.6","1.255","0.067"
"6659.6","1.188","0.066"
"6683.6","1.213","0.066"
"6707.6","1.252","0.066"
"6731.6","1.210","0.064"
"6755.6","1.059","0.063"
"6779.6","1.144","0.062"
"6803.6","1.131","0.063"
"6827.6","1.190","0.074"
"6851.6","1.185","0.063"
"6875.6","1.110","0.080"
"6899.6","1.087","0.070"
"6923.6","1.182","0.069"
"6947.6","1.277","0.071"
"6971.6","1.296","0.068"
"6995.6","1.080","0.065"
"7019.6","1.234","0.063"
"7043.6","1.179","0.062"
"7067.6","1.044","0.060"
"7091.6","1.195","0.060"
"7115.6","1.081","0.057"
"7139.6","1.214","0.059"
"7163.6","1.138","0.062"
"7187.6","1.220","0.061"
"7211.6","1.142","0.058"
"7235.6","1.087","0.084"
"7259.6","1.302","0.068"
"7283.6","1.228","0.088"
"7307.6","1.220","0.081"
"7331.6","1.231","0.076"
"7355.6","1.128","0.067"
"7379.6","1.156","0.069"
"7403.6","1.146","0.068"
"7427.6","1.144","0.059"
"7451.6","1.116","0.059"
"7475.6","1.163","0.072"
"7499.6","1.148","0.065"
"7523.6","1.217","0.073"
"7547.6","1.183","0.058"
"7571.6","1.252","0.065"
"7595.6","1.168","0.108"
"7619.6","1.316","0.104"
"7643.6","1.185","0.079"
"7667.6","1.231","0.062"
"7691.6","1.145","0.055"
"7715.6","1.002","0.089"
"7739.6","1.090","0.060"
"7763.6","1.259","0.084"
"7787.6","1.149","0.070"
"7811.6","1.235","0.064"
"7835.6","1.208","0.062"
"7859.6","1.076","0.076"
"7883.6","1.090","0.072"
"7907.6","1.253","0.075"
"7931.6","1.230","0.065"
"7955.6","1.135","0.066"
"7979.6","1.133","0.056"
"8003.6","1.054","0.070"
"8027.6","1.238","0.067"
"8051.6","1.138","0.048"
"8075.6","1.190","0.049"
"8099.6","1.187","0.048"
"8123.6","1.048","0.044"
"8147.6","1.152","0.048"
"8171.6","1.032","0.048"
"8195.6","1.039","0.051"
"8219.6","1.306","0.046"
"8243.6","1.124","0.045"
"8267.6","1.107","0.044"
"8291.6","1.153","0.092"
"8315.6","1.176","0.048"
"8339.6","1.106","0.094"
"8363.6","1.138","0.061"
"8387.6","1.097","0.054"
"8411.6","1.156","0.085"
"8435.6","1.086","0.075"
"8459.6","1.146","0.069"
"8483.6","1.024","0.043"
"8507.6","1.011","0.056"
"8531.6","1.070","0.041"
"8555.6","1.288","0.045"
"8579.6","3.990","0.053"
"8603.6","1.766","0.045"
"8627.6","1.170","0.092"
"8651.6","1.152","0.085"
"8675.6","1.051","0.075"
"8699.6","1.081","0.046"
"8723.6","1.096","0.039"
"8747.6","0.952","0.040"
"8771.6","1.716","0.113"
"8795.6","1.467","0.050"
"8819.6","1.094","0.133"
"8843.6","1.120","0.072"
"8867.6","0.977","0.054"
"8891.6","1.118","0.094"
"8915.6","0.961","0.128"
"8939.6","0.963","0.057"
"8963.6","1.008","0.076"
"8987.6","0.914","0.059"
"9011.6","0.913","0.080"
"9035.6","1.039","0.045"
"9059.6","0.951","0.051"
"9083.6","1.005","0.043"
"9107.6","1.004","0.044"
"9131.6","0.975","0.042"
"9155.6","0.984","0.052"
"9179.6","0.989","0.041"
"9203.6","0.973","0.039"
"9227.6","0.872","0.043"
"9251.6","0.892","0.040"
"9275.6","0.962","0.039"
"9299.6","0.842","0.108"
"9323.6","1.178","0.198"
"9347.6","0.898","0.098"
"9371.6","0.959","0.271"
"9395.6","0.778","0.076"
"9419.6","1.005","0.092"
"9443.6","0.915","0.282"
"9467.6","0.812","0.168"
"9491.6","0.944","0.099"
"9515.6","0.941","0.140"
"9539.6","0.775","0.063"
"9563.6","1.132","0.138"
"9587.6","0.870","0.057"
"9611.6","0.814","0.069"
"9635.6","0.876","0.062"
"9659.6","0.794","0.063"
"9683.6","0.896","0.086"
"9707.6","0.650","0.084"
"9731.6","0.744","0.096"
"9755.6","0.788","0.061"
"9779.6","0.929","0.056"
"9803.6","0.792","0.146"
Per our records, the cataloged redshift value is 0.306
